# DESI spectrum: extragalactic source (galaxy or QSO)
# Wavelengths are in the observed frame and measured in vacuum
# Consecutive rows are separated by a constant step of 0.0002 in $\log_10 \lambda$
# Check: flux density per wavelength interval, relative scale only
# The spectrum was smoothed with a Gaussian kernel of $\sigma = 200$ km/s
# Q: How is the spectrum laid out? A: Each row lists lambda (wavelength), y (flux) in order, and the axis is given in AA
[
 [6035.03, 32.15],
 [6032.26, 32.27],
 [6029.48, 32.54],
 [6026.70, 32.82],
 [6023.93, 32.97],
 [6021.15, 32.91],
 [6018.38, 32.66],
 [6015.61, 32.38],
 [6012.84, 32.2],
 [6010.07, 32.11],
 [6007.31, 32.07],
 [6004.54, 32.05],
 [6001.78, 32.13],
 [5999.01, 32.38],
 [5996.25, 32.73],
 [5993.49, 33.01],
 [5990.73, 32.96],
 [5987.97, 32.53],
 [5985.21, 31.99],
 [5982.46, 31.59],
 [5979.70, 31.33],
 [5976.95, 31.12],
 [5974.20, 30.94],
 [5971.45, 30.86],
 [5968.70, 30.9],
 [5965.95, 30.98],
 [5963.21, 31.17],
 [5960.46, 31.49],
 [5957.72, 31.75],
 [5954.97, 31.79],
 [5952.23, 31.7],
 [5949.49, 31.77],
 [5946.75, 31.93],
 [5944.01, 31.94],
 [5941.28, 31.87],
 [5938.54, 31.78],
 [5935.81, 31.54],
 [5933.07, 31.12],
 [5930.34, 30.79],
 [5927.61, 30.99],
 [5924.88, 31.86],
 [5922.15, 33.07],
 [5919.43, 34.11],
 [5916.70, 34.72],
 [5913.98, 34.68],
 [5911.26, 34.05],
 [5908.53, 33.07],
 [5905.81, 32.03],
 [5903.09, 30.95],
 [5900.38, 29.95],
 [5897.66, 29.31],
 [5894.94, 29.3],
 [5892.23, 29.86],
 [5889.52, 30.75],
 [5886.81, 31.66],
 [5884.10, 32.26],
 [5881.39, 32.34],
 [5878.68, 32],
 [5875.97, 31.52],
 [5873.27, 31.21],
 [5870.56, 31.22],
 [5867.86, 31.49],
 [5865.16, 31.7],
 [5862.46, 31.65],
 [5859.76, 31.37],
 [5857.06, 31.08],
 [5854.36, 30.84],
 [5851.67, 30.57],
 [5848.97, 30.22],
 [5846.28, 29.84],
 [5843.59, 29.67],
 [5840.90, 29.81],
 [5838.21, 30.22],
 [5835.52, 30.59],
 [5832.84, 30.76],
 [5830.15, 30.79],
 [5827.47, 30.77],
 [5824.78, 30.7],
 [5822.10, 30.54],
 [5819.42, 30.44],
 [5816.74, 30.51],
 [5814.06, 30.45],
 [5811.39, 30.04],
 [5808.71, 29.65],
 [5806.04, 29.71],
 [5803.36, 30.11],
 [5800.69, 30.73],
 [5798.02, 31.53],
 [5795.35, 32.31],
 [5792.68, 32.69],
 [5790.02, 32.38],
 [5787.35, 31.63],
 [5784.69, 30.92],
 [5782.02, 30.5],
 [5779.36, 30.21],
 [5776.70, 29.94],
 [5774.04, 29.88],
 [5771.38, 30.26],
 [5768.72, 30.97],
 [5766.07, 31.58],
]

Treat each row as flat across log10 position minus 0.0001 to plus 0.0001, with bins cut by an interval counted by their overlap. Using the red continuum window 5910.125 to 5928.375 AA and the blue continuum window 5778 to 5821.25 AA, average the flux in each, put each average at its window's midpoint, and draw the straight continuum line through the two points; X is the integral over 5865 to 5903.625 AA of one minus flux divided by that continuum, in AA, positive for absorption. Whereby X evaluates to 2.0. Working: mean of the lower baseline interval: 30.9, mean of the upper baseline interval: 33.4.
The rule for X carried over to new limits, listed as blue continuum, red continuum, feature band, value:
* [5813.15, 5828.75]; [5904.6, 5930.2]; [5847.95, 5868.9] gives 0.3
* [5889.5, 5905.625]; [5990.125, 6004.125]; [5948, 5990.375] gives 0.5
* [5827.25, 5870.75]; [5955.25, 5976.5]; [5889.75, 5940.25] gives -1.4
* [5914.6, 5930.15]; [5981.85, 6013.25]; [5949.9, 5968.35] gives 0.7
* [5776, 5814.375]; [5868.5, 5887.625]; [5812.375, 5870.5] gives 1.3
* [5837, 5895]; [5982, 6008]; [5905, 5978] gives -0.5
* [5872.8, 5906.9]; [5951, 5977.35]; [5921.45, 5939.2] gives -0.2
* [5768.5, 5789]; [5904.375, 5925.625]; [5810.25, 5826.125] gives 0.5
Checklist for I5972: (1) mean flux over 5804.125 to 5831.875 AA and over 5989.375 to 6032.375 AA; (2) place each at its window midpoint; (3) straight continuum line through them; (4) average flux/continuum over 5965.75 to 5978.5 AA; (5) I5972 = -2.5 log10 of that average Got 0.04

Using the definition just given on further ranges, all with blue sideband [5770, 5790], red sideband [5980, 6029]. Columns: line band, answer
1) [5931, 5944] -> 0.010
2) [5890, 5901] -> 0.066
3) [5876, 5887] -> -0.021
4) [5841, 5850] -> 0.043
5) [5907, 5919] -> -0.080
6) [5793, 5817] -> 0.005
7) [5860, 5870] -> -0.010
